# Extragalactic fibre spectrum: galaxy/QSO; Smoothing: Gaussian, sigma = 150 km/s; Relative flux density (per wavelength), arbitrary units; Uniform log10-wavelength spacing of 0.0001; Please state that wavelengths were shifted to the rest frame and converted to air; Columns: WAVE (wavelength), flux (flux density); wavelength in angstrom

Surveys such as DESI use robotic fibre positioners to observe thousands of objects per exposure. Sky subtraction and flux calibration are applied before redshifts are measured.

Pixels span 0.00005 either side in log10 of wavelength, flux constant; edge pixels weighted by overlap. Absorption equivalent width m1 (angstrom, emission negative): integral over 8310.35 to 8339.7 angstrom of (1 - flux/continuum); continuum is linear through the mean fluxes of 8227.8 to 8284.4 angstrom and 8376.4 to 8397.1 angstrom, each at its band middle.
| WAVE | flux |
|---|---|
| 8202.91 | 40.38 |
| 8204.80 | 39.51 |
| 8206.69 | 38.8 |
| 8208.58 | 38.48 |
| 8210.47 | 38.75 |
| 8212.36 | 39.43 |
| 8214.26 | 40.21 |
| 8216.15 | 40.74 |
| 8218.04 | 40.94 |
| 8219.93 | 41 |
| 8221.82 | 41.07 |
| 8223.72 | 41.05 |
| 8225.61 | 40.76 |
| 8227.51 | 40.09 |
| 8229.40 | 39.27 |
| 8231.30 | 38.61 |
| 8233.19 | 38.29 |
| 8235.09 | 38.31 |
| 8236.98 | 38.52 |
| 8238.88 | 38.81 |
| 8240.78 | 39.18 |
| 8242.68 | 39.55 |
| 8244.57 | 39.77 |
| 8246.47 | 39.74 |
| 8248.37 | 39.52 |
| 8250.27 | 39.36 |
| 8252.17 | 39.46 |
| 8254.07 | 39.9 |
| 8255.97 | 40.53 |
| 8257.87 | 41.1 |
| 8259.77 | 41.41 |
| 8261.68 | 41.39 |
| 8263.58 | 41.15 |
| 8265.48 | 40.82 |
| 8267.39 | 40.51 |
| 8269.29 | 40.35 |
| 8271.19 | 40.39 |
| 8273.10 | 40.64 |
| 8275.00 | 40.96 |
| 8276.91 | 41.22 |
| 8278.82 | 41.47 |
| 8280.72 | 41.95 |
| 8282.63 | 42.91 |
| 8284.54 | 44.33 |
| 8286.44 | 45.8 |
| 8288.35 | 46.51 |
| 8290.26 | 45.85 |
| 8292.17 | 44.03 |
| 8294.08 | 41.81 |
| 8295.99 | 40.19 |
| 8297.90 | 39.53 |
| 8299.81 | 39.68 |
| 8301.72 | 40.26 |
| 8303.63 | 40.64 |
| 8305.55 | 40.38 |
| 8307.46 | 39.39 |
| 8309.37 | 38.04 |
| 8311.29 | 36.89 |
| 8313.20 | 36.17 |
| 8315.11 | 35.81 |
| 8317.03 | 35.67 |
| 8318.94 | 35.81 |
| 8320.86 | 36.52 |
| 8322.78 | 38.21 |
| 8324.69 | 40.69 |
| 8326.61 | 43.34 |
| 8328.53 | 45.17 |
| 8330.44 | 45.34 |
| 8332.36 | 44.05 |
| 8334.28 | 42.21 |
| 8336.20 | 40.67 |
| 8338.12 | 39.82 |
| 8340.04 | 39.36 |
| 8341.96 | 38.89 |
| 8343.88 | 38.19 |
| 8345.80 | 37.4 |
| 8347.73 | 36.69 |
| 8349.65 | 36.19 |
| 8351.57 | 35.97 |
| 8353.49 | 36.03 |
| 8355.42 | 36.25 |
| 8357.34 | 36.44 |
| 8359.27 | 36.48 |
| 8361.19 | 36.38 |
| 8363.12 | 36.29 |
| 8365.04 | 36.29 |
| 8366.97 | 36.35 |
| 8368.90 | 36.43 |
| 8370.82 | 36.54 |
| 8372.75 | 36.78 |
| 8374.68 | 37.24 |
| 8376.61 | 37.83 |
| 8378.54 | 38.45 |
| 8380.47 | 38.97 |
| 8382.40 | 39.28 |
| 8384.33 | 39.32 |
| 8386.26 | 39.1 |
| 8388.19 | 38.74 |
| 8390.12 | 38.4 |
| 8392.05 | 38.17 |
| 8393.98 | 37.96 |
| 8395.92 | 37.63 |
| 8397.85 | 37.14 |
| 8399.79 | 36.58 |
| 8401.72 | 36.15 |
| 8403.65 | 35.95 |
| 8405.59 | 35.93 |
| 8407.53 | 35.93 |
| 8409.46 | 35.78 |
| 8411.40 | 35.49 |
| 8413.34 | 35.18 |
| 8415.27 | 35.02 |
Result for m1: -0.3 angstrom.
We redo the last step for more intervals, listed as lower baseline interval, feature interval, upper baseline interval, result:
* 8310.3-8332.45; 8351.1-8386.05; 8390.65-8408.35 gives 0.6 angstrom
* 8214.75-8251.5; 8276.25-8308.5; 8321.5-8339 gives -0.8 angstrom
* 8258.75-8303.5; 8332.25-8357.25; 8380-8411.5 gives 0.7 angstrom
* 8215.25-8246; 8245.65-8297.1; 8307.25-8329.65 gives -3.2 angstrom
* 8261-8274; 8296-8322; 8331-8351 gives 1.2 angstrom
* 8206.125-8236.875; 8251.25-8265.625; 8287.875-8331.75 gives -0.3 angstrom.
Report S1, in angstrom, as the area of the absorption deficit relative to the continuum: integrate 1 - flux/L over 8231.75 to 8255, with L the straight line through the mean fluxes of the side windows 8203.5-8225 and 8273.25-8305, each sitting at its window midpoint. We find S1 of 0.96 angstrom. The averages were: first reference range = 40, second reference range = 42.3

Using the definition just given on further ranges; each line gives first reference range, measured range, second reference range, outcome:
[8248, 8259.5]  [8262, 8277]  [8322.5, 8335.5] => 0.0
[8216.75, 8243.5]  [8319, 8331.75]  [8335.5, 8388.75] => -1.0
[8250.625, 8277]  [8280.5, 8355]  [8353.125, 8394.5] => -1.9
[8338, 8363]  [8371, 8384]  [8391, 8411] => -0.4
